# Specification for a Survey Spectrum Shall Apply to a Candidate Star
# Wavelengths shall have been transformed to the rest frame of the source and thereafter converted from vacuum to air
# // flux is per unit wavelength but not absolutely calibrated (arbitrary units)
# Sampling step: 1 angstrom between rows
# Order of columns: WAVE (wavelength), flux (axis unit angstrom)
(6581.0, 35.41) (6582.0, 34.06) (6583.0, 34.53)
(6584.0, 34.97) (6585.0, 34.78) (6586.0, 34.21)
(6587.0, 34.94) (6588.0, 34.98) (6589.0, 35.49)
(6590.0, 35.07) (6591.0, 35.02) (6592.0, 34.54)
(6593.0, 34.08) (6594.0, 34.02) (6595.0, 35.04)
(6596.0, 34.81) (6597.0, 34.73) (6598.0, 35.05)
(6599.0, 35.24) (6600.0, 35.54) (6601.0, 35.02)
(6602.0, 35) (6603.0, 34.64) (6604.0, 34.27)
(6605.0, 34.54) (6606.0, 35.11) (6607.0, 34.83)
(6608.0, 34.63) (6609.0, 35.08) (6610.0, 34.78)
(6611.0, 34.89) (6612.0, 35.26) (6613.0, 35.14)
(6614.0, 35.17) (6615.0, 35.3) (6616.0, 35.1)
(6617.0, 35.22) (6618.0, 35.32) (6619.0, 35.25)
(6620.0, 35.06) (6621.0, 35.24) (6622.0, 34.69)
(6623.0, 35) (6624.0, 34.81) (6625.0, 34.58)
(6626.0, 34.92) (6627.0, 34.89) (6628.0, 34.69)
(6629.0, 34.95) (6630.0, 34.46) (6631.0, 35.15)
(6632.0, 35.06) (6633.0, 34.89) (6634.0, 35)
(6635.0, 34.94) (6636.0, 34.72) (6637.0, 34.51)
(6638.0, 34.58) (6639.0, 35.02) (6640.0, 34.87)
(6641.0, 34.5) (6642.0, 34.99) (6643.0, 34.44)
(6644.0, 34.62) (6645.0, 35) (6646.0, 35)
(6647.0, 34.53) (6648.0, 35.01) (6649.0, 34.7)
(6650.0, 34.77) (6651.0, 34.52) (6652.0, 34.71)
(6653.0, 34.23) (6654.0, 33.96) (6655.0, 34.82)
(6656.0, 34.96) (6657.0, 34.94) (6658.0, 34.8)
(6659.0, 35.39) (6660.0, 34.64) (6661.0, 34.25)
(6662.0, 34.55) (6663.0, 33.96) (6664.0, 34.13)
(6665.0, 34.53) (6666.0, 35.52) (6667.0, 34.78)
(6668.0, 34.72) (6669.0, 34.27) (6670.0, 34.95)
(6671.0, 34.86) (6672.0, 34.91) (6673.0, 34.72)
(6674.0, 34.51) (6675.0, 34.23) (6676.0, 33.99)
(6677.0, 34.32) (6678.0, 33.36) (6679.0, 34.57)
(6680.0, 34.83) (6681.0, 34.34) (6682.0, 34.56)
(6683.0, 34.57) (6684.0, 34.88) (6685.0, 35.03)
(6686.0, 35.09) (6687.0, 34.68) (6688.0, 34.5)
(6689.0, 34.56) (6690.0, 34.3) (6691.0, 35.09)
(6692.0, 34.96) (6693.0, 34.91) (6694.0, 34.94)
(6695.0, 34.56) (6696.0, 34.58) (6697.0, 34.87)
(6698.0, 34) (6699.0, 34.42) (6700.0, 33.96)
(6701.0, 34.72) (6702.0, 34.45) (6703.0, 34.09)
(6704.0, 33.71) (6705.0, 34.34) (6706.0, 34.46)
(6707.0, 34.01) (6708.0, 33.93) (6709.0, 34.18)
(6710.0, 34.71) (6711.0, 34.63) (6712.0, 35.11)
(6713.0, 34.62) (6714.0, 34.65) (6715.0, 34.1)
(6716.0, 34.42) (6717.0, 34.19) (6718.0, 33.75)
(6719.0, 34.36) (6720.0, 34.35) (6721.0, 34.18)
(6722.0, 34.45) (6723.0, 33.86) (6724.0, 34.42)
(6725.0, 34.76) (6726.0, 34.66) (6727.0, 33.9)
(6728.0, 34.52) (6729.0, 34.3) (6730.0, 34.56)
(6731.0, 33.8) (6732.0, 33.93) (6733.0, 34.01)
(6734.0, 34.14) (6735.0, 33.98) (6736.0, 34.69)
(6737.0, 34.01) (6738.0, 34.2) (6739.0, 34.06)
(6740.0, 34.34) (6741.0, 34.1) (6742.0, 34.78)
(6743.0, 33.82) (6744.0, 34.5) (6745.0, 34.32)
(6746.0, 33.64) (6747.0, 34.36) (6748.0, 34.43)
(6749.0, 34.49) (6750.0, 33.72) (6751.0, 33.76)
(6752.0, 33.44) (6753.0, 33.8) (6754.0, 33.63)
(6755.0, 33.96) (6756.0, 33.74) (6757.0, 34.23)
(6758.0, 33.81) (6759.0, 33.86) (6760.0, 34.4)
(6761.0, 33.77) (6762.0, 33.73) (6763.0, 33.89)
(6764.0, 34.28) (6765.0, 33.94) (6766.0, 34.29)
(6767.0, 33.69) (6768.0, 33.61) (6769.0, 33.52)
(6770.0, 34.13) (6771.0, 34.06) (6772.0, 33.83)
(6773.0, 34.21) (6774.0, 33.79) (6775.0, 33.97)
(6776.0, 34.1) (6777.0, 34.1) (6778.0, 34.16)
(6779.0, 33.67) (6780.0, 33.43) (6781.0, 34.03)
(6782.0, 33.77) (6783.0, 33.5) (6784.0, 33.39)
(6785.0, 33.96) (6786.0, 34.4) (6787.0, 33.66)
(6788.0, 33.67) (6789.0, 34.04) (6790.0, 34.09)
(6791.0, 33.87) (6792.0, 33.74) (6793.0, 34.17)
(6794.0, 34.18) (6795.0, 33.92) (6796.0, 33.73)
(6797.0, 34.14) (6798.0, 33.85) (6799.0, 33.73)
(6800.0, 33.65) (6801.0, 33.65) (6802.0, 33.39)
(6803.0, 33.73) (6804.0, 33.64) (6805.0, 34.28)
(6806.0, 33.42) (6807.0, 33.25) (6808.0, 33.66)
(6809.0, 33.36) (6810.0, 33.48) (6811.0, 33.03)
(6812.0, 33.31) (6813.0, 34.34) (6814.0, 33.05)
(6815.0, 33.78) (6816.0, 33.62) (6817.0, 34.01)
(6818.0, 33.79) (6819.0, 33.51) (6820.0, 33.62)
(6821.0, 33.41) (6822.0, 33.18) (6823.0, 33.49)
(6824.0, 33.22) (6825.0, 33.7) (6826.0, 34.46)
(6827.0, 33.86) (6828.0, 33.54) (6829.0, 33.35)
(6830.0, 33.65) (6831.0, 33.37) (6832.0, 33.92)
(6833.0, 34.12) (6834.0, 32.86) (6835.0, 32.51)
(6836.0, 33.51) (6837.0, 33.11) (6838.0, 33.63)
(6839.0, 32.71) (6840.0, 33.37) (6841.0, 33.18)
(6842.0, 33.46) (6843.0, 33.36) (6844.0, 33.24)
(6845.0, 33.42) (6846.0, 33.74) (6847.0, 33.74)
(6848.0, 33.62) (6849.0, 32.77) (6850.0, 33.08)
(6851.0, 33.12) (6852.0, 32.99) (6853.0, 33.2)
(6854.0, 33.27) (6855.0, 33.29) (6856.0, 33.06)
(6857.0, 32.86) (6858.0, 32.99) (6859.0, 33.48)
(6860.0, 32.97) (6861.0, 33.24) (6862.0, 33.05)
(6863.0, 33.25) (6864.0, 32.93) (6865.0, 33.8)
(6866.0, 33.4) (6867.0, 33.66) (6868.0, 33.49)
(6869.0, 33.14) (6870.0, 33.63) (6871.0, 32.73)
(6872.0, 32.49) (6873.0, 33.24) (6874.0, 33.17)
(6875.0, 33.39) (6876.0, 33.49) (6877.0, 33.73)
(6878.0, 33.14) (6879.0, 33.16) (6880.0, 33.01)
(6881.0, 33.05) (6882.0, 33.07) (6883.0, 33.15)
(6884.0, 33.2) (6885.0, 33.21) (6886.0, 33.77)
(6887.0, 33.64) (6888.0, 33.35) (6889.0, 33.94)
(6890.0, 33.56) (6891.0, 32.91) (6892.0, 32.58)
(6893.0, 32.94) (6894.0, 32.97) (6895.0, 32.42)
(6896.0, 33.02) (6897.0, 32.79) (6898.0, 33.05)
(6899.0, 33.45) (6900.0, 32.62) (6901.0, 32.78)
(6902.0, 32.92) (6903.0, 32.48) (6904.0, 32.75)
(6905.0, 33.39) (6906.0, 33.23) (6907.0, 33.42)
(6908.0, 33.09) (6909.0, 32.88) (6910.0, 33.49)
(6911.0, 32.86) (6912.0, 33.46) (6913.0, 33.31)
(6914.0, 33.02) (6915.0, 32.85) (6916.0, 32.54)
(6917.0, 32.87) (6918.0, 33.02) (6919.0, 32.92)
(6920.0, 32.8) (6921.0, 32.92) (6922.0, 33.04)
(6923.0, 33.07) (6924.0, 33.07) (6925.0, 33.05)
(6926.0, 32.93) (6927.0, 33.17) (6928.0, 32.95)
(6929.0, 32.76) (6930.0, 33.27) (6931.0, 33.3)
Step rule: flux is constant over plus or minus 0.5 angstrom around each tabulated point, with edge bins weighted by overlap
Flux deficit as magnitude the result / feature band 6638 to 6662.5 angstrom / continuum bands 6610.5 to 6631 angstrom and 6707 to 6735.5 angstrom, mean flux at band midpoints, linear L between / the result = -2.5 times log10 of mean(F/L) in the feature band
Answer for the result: 0.00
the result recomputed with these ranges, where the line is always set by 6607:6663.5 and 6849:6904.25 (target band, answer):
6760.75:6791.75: -0.001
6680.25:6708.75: -0.003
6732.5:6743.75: -0.003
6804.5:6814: 0.002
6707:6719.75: -0.003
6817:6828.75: -0.003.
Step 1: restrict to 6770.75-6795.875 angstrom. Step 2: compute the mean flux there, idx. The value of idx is 33.9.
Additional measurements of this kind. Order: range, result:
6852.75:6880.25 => 33.2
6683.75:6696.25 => 34.8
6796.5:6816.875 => 33.6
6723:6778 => 34.1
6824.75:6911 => 33.2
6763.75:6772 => 33.9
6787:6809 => 33.8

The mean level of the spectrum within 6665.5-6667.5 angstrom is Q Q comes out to 35.2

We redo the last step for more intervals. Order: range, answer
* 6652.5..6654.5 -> 34.1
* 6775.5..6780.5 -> 33.9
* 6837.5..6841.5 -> 33.2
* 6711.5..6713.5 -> 34.9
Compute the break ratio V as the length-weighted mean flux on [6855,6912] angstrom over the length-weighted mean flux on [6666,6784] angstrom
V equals 0.97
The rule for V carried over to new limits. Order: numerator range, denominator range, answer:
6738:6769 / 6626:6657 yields 0.98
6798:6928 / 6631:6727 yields 0.96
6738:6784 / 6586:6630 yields 0.97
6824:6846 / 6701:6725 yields 0.97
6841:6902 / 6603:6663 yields 0.95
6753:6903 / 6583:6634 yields 0.96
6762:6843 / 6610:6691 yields 0.97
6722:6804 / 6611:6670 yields 0.98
